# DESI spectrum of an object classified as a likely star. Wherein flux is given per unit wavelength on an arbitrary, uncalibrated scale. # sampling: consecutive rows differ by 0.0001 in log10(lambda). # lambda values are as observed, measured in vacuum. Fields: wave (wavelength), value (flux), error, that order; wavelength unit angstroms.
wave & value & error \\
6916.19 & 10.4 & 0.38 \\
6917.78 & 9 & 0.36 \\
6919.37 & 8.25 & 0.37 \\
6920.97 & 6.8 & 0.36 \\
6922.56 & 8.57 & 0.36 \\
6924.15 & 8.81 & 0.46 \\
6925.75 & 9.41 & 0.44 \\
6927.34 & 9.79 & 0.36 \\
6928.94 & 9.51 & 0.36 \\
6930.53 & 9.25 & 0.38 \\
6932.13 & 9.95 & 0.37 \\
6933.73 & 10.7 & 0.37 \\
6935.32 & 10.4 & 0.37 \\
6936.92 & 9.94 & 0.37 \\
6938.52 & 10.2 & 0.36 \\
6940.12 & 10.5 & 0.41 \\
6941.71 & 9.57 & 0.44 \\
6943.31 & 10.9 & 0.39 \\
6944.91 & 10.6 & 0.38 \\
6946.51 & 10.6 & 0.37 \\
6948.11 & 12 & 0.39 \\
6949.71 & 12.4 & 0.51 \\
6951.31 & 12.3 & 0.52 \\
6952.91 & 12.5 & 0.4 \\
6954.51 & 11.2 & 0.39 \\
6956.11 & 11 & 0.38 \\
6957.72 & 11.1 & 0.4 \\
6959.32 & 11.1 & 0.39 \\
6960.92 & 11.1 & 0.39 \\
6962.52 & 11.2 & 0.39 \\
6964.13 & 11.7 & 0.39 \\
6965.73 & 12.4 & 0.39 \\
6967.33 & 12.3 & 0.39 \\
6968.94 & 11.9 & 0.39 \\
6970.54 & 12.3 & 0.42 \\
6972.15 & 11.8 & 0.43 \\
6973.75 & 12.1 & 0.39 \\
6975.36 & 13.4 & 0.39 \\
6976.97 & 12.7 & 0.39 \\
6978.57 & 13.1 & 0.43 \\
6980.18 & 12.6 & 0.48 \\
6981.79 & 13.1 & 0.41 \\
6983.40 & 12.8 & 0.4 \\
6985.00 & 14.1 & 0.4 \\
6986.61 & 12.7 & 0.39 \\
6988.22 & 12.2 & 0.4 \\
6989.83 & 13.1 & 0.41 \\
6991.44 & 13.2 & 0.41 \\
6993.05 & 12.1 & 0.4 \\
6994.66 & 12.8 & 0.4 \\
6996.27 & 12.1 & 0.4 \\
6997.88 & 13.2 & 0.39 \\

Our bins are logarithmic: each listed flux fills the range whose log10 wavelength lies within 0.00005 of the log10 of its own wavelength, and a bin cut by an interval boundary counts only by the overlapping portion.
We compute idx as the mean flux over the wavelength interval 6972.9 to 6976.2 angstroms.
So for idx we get 12.7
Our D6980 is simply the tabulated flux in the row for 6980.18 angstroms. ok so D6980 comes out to 12.6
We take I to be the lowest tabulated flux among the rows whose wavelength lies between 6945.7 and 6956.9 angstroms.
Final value 10.6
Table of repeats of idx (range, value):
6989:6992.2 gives 13.1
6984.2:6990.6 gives 13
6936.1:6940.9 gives 10.2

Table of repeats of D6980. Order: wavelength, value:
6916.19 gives 10.4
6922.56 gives 8.57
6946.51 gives 10.6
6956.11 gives 11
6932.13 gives 9.95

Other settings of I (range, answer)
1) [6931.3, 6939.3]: 9.94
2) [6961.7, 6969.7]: 11.2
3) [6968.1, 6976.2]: 11.8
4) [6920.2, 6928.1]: 6.8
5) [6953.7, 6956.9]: 11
